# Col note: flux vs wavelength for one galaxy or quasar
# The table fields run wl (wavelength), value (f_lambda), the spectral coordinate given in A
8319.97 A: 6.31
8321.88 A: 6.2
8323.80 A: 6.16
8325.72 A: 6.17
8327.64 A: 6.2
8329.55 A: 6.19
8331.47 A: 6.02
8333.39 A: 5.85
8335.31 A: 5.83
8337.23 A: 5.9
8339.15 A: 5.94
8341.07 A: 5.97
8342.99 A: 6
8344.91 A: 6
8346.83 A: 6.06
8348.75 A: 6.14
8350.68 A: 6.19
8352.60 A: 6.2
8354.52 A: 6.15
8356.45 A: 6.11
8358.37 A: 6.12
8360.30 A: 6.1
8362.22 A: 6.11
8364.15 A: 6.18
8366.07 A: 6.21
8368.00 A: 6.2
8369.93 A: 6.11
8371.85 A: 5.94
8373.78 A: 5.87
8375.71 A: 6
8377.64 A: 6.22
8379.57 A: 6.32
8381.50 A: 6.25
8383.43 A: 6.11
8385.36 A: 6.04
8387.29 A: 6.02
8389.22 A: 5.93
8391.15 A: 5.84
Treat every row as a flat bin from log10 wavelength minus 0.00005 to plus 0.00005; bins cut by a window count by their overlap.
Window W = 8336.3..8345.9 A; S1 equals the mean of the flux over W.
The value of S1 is 5.97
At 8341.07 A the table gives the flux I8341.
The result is 5.97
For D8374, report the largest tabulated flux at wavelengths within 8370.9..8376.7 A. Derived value 6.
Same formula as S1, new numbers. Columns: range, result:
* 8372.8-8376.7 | 5.93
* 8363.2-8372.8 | 6.13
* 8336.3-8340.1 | 5.92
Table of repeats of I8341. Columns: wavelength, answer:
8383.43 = 6.11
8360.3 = 6.1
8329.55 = 6.19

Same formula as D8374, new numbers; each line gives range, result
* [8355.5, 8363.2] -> 6.12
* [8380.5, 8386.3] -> 6.25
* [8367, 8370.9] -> 6.2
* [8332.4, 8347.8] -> 6.06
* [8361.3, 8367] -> 6.21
